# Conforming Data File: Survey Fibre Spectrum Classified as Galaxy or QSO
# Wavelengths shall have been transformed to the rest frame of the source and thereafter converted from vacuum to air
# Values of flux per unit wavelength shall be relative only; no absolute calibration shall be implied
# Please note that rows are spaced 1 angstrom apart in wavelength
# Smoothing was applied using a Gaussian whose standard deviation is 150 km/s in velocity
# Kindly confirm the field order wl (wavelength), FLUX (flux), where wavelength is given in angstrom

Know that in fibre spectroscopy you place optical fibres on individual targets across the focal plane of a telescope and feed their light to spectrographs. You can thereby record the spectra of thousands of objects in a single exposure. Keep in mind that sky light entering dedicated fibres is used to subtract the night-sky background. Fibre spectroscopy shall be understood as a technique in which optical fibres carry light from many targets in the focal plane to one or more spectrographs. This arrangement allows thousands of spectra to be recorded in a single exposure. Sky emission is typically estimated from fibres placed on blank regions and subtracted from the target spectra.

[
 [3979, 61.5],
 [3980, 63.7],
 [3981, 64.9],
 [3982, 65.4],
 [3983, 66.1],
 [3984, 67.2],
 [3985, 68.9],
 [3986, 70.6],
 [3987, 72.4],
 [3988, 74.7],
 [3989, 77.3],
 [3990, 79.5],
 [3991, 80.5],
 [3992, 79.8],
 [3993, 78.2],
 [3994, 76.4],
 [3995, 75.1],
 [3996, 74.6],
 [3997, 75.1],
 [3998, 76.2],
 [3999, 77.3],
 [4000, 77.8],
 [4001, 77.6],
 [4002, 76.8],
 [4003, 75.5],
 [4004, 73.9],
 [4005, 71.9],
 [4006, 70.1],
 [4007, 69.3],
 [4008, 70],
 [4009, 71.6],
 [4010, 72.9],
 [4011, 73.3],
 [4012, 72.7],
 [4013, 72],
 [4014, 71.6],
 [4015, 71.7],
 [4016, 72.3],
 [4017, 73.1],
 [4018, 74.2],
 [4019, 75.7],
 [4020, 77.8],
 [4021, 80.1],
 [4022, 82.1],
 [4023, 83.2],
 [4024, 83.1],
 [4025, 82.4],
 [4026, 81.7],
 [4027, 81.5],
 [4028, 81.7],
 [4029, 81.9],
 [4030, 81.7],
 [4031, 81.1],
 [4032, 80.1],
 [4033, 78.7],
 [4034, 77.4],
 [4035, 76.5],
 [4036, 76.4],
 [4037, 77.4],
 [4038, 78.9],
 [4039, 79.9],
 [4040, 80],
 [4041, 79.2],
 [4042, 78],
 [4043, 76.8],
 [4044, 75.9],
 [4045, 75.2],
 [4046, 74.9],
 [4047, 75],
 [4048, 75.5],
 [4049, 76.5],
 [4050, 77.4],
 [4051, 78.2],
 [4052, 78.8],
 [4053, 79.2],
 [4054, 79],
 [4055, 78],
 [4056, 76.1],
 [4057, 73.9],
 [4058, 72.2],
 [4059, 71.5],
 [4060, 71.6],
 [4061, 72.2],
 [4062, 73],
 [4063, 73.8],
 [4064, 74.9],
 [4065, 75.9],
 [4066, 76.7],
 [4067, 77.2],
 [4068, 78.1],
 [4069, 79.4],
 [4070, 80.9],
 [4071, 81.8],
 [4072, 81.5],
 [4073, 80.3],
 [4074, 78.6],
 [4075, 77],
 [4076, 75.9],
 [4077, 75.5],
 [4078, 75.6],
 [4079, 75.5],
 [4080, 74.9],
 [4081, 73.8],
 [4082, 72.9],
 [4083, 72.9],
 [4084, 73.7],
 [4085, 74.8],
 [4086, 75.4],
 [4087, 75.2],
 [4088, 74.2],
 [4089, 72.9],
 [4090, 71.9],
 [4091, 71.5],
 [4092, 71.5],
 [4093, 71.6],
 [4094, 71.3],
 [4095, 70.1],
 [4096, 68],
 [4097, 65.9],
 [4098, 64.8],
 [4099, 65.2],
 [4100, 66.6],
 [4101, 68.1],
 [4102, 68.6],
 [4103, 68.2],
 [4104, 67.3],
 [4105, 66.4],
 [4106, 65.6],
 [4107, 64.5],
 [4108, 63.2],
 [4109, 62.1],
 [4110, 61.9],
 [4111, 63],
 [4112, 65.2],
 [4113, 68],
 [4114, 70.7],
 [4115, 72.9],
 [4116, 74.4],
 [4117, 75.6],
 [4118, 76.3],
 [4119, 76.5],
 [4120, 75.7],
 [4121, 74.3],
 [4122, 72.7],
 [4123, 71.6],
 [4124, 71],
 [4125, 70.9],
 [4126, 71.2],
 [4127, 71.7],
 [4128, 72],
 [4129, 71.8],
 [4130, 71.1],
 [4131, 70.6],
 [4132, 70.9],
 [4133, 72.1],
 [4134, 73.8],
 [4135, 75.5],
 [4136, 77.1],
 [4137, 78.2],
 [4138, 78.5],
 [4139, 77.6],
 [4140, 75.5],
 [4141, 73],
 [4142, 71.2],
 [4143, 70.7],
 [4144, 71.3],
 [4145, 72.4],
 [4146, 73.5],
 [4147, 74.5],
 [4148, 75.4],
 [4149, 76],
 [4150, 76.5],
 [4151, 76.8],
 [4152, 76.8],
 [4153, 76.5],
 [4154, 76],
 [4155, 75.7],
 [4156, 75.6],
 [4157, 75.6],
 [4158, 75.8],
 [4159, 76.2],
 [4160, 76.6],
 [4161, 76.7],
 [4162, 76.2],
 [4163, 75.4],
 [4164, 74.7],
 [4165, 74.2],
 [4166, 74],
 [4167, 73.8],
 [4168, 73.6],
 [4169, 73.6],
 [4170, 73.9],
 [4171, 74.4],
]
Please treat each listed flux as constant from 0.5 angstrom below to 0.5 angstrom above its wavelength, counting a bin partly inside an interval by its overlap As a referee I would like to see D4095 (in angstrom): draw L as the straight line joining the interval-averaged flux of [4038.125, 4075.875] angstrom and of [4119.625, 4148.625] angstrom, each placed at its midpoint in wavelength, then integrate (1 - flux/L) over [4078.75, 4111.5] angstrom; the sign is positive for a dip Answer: 2.5 angstrom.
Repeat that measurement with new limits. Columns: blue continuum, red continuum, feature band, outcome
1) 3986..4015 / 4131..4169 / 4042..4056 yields -0.4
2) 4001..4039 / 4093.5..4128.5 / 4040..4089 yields -2.1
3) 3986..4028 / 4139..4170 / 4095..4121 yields 2.4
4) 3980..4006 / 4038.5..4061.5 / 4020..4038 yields -1.2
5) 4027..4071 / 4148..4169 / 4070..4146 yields 4.2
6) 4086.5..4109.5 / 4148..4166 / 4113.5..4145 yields -0.5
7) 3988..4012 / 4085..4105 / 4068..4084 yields -1.4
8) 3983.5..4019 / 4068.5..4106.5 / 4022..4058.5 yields -2.5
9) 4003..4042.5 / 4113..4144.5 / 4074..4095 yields 0.2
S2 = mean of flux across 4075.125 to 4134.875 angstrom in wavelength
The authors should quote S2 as 70.9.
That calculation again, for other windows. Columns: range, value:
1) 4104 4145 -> 71.4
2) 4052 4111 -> 72.7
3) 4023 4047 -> 79.1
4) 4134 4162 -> 75.4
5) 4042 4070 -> 75.9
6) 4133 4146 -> 74.4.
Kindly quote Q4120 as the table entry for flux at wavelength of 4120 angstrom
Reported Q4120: 75.7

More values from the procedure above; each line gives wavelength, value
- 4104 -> 67.3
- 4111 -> 63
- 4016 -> 72.3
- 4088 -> 74.2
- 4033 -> 78.7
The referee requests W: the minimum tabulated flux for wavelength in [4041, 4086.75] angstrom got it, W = 71.5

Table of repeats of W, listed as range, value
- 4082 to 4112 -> 61.9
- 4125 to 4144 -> 70.6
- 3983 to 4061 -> 66.1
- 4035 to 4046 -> 74.9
